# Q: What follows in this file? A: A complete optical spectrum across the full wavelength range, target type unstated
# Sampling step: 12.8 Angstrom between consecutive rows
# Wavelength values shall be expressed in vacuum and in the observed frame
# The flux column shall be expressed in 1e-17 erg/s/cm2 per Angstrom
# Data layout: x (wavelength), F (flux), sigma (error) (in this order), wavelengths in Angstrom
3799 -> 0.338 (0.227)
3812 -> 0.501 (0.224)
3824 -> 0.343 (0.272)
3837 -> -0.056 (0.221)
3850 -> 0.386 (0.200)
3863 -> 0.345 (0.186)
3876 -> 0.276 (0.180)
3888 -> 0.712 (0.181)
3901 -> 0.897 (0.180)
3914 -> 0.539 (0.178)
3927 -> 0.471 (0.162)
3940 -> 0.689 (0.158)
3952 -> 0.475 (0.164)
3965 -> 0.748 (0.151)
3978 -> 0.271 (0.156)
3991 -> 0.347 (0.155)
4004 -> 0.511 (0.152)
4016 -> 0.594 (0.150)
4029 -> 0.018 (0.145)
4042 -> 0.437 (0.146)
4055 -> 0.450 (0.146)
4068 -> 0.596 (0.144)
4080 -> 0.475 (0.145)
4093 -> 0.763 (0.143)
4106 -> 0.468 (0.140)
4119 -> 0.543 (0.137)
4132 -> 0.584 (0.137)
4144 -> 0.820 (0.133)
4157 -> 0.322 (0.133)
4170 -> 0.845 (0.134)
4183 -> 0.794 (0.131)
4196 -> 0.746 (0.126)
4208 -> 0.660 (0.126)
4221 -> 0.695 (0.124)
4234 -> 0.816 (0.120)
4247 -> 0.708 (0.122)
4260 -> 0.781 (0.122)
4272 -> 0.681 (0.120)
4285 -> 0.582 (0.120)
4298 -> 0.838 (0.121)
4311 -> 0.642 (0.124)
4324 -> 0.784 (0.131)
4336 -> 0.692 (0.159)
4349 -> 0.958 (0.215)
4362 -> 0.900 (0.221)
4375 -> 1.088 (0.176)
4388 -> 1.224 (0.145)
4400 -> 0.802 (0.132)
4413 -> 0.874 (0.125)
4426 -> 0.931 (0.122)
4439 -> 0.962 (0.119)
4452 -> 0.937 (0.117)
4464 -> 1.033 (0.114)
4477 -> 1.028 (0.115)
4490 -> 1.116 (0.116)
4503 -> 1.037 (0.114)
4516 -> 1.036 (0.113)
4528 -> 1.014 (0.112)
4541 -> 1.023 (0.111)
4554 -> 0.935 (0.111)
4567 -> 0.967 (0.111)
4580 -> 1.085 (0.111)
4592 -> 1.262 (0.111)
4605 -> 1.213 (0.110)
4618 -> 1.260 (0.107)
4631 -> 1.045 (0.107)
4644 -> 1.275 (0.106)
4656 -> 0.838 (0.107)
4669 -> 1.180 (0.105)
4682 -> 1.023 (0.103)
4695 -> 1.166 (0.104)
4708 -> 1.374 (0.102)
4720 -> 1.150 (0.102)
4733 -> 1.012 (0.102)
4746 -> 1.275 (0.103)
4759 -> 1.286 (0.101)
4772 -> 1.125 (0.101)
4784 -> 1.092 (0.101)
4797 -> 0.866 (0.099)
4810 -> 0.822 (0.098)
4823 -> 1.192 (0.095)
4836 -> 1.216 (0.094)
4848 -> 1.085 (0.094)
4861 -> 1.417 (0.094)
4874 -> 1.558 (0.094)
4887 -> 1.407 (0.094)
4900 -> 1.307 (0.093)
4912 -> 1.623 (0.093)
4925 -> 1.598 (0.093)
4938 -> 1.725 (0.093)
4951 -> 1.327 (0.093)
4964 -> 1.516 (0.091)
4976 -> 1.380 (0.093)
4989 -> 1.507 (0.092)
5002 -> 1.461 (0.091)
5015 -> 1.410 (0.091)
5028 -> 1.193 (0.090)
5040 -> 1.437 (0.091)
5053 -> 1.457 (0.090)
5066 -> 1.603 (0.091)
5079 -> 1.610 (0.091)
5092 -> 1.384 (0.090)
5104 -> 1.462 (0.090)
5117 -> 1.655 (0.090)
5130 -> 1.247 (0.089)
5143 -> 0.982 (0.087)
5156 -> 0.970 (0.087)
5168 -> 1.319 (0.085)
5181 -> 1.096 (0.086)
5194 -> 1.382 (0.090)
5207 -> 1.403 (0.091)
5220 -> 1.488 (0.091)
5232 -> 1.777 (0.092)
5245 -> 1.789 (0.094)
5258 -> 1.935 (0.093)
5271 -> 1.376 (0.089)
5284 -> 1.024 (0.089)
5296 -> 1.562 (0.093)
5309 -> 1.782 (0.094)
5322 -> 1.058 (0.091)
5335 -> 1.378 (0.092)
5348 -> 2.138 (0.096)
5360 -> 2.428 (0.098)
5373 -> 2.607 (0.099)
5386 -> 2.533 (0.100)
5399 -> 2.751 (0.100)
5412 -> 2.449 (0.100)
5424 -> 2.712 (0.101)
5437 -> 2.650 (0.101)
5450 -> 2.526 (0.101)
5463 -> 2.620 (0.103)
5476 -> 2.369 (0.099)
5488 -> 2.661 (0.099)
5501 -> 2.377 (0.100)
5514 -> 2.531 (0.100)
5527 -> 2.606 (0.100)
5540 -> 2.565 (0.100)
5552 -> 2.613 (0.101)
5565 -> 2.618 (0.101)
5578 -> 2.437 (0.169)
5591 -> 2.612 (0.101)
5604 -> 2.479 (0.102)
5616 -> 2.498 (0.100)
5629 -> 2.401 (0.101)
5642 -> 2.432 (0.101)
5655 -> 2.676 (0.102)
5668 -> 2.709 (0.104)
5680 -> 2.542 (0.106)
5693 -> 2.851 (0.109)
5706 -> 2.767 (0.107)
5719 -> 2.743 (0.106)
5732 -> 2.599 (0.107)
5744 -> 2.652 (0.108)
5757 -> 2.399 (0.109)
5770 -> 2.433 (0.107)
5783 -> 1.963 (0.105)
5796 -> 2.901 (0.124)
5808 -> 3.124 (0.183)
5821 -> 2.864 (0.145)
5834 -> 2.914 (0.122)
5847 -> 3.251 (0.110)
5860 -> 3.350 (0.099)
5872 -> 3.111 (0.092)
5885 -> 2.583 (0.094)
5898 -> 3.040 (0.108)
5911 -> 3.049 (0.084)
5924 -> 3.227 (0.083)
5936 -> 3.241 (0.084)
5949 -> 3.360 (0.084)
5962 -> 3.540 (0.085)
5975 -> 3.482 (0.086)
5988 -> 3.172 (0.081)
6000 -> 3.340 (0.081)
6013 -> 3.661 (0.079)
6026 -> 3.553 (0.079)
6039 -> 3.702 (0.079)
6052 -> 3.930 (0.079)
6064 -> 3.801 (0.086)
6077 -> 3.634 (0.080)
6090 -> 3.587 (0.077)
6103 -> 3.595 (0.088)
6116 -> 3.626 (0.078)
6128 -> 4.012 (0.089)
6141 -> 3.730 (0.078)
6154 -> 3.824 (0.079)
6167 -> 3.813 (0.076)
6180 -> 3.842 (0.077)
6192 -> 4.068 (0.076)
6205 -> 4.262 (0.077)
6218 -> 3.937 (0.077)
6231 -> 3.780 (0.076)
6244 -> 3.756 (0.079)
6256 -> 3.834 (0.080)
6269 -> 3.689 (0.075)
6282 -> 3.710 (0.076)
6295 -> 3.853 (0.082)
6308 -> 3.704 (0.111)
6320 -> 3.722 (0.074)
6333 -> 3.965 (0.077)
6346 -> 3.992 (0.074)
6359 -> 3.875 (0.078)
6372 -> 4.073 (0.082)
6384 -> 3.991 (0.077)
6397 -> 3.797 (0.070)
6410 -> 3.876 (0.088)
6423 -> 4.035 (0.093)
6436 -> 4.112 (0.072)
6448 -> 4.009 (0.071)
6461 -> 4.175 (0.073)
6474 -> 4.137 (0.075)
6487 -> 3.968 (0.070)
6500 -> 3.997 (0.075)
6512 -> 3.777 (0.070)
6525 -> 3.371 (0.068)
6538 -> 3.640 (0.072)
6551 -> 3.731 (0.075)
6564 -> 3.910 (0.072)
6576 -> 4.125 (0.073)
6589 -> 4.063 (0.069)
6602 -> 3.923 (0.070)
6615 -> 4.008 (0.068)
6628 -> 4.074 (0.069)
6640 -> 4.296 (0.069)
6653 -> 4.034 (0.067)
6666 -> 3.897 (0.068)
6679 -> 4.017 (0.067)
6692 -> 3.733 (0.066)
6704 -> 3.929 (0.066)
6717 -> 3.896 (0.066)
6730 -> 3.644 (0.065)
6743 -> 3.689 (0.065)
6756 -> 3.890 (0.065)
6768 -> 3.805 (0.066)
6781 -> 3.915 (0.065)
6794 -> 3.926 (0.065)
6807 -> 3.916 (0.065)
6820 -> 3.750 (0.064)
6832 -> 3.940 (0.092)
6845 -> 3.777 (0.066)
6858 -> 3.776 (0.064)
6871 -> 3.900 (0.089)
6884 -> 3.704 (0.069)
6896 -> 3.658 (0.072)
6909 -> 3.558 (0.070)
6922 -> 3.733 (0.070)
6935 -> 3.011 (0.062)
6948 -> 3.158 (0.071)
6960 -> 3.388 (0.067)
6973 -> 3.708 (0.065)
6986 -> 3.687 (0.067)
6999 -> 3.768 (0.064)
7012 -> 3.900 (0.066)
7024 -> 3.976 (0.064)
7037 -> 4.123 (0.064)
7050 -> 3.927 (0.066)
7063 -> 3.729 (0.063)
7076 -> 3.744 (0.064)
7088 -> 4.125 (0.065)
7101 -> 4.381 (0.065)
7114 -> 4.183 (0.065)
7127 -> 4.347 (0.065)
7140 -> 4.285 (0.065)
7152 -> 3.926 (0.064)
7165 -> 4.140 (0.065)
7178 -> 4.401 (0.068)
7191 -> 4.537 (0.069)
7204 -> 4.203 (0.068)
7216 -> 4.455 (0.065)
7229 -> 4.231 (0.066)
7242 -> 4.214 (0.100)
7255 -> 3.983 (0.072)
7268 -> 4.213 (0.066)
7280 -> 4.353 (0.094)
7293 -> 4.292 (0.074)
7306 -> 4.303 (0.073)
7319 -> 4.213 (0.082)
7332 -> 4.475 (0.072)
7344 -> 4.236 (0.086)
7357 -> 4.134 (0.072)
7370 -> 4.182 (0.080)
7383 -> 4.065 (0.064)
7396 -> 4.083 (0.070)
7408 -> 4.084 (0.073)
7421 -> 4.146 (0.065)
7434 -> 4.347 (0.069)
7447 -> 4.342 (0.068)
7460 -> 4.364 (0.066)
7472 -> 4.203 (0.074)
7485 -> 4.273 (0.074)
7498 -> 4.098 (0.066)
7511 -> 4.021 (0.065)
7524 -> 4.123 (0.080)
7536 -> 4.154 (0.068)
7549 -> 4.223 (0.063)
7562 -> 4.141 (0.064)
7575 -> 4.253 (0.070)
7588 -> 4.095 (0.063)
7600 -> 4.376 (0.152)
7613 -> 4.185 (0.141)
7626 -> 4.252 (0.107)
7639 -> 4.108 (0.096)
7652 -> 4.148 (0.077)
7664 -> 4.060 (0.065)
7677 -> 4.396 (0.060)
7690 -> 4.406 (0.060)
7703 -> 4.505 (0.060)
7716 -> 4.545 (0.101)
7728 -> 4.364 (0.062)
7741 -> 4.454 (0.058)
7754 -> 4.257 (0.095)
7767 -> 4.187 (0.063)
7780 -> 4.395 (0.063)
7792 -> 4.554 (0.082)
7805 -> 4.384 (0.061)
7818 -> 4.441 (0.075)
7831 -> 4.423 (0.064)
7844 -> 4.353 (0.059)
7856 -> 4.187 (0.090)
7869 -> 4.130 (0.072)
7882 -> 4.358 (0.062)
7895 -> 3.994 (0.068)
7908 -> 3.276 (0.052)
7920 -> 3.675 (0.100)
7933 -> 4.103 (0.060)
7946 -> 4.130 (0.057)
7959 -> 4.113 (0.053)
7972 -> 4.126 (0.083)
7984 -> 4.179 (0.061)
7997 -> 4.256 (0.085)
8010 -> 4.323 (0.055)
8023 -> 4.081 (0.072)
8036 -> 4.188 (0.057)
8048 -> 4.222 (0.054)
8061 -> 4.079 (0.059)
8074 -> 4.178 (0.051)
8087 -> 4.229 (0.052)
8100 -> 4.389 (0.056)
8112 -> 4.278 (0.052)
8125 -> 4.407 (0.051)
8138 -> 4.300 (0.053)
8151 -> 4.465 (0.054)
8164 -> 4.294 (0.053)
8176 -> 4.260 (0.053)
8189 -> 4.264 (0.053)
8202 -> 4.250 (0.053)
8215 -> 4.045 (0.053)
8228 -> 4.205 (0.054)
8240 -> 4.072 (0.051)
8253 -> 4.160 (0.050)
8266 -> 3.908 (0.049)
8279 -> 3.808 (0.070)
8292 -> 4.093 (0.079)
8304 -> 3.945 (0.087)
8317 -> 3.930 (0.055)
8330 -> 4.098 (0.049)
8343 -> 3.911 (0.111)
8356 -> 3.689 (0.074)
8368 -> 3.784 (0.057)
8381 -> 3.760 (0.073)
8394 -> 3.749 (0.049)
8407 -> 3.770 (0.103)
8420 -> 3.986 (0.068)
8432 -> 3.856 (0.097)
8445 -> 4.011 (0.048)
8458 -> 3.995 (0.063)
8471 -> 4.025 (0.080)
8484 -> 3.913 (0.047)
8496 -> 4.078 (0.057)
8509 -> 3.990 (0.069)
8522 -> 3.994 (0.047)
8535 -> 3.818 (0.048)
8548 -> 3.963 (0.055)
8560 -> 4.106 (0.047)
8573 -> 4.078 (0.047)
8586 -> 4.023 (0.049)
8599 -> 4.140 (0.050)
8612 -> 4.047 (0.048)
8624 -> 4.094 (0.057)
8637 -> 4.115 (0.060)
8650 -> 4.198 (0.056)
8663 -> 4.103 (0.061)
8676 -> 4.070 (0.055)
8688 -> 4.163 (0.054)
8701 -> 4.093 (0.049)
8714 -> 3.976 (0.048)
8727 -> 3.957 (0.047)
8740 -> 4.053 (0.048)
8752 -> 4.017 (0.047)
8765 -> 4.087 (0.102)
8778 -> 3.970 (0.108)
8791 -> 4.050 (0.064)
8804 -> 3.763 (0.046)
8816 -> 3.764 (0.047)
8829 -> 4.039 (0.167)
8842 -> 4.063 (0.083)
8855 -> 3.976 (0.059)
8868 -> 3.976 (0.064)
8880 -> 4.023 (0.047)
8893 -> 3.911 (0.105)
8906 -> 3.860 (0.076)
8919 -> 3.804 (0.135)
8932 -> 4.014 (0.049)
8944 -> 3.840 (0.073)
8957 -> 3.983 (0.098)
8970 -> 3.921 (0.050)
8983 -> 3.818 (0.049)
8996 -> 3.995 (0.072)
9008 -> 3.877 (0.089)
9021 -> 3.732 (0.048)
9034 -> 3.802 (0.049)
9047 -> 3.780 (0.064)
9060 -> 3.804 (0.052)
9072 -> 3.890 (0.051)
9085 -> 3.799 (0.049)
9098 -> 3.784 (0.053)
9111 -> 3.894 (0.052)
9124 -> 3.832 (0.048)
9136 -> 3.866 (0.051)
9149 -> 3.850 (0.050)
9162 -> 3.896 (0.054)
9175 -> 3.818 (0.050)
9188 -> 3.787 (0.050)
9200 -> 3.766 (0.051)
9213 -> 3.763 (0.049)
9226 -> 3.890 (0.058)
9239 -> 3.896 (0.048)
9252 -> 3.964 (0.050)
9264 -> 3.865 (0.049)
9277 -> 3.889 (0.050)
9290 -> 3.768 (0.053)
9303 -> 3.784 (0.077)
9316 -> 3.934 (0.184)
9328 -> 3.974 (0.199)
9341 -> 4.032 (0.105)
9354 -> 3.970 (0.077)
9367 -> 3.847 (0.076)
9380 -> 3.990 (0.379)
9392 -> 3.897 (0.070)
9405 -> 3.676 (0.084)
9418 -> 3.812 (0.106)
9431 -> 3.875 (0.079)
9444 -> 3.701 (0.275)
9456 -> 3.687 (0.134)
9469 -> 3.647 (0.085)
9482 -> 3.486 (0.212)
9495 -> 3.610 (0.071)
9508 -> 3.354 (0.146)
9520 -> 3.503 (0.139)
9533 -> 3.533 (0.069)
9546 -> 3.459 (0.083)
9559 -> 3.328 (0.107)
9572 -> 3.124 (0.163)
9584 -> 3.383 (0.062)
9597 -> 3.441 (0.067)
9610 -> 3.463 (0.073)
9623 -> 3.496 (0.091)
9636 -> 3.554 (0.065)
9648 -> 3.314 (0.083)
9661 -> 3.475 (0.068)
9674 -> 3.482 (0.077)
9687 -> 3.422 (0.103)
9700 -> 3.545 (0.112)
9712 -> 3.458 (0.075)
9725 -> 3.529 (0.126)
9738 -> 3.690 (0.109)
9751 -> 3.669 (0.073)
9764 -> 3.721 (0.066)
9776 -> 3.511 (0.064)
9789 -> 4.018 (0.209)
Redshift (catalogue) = 0.34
